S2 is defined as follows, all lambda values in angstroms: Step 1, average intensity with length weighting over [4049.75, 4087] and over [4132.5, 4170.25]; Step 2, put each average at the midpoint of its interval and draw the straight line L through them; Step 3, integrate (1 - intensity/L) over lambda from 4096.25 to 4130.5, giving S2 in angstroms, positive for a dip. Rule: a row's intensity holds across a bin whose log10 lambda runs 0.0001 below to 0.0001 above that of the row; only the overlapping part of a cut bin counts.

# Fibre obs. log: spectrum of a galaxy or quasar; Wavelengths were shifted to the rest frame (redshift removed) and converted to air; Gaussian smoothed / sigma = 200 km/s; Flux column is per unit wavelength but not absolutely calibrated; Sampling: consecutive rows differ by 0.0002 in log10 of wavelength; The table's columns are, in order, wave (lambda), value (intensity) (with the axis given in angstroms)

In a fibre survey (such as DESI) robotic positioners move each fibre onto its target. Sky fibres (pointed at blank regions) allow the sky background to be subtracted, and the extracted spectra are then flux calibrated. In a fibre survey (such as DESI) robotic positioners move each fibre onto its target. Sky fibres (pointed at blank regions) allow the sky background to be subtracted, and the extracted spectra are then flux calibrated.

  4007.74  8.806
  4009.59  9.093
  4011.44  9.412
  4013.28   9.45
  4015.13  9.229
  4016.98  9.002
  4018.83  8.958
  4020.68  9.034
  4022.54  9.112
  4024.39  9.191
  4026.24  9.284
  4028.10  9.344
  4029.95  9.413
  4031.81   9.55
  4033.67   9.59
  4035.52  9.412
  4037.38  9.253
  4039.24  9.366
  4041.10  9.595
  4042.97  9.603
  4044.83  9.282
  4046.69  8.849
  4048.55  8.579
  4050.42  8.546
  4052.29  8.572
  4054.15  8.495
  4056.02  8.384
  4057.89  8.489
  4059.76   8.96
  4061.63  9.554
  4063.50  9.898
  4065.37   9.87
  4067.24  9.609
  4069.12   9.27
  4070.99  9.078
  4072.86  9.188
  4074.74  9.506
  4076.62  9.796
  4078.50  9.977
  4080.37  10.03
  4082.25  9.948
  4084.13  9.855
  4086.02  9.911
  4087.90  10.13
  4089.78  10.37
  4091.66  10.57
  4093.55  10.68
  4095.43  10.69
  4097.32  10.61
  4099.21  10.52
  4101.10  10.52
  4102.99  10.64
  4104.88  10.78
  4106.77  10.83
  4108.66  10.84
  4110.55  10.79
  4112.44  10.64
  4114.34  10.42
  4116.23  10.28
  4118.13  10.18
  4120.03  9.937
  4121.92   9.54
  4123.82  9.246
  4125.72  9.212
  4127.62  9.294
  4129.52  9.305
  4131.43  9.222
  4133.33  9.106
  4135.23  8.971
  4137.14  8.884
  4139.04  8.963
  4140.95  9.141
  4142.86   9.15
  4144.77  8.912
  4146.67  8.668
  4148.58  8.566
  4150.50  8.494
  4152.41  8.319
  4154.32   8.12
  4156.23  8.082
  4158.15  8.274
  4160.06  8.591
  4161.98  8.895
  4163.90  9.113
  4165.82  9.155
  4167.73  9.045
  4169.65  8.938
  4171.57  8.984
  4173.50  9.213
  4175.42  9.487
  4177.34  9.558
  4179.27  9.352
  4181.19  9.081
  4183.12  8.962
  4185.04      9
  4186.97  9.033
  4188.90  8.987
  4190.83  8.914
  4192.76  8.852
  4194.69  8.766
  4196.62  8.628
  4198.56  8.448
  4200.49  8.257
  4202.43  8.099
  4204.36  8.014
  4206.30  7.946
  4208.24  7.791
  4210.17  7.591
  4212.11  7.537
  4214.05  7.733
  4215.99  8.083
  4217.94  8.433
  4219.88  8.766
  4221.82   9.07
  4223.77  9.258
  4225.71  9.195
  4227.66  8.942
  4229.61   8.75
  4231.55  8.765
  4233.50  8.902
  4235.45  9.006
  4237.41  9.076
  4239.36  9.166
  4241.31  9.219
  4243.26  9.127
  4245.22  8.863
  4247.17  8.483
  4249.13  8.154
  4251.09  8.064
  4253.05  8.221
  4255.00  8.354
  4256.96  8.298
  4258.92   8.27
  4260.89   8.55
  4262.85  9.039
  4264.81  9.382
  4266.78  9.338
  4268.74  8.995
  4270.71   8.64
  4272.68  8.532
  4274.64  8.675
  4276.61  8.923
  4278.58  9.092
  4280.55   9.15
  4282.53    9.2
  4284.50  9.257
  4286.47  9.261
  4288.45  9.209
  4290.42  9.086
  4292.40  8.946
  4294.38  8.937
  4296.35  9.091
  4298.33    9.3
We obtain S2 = -4.4 angstroms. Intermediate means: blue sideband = 9.35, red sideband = 8.77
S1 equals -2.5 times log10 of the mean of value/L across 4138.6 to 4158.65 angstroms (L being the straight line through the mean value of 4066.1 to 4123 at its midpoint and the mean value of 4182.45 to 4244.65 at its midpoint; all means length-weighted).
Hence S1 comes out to 0.10 mag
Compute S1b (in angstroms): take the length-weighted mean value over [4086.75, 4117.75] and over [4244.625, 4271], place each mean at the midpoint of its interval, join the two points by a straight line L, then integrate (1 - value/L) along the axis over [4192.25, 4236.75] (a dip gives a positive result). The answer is 3.3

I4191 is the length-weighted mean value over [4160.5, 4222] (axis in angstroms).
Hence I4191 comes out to 8.67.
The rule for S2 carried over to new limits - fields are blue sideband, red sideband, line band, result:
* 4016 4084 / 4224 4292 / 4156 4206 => 1.0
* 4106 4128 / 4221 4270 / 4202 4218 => 2.3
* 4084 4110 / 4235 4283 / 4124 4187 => 6.0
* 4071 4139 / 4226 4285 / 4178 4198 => 0.8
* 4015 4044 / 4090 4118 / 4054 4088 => 1.9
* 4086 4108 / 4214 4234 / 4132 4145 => 1.2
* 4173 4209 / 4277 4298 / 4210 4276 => 2.0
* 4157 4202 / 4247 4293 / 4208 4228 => 1.0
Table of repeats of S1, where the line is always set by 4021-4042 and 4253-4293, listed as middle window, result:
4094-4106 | -0.153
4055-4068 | 0.007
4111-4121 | -0.125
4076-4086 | -0.074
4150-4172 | 0.054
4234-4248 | -0.005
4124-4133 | -0.008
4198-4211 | 0.129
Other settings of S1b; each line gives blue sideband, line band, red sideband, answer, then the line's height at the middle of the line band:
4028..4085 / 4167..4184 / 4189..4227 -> -1.15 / 8.6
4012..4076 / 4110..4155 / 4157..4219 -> -2.23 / 8.86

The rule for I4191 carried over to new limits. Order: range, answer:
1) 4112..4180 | 9.13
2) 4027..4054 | 9.19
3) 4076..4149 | 9.88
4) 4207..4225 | 8.26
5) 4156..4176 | 8.9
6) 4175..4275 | 8.68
